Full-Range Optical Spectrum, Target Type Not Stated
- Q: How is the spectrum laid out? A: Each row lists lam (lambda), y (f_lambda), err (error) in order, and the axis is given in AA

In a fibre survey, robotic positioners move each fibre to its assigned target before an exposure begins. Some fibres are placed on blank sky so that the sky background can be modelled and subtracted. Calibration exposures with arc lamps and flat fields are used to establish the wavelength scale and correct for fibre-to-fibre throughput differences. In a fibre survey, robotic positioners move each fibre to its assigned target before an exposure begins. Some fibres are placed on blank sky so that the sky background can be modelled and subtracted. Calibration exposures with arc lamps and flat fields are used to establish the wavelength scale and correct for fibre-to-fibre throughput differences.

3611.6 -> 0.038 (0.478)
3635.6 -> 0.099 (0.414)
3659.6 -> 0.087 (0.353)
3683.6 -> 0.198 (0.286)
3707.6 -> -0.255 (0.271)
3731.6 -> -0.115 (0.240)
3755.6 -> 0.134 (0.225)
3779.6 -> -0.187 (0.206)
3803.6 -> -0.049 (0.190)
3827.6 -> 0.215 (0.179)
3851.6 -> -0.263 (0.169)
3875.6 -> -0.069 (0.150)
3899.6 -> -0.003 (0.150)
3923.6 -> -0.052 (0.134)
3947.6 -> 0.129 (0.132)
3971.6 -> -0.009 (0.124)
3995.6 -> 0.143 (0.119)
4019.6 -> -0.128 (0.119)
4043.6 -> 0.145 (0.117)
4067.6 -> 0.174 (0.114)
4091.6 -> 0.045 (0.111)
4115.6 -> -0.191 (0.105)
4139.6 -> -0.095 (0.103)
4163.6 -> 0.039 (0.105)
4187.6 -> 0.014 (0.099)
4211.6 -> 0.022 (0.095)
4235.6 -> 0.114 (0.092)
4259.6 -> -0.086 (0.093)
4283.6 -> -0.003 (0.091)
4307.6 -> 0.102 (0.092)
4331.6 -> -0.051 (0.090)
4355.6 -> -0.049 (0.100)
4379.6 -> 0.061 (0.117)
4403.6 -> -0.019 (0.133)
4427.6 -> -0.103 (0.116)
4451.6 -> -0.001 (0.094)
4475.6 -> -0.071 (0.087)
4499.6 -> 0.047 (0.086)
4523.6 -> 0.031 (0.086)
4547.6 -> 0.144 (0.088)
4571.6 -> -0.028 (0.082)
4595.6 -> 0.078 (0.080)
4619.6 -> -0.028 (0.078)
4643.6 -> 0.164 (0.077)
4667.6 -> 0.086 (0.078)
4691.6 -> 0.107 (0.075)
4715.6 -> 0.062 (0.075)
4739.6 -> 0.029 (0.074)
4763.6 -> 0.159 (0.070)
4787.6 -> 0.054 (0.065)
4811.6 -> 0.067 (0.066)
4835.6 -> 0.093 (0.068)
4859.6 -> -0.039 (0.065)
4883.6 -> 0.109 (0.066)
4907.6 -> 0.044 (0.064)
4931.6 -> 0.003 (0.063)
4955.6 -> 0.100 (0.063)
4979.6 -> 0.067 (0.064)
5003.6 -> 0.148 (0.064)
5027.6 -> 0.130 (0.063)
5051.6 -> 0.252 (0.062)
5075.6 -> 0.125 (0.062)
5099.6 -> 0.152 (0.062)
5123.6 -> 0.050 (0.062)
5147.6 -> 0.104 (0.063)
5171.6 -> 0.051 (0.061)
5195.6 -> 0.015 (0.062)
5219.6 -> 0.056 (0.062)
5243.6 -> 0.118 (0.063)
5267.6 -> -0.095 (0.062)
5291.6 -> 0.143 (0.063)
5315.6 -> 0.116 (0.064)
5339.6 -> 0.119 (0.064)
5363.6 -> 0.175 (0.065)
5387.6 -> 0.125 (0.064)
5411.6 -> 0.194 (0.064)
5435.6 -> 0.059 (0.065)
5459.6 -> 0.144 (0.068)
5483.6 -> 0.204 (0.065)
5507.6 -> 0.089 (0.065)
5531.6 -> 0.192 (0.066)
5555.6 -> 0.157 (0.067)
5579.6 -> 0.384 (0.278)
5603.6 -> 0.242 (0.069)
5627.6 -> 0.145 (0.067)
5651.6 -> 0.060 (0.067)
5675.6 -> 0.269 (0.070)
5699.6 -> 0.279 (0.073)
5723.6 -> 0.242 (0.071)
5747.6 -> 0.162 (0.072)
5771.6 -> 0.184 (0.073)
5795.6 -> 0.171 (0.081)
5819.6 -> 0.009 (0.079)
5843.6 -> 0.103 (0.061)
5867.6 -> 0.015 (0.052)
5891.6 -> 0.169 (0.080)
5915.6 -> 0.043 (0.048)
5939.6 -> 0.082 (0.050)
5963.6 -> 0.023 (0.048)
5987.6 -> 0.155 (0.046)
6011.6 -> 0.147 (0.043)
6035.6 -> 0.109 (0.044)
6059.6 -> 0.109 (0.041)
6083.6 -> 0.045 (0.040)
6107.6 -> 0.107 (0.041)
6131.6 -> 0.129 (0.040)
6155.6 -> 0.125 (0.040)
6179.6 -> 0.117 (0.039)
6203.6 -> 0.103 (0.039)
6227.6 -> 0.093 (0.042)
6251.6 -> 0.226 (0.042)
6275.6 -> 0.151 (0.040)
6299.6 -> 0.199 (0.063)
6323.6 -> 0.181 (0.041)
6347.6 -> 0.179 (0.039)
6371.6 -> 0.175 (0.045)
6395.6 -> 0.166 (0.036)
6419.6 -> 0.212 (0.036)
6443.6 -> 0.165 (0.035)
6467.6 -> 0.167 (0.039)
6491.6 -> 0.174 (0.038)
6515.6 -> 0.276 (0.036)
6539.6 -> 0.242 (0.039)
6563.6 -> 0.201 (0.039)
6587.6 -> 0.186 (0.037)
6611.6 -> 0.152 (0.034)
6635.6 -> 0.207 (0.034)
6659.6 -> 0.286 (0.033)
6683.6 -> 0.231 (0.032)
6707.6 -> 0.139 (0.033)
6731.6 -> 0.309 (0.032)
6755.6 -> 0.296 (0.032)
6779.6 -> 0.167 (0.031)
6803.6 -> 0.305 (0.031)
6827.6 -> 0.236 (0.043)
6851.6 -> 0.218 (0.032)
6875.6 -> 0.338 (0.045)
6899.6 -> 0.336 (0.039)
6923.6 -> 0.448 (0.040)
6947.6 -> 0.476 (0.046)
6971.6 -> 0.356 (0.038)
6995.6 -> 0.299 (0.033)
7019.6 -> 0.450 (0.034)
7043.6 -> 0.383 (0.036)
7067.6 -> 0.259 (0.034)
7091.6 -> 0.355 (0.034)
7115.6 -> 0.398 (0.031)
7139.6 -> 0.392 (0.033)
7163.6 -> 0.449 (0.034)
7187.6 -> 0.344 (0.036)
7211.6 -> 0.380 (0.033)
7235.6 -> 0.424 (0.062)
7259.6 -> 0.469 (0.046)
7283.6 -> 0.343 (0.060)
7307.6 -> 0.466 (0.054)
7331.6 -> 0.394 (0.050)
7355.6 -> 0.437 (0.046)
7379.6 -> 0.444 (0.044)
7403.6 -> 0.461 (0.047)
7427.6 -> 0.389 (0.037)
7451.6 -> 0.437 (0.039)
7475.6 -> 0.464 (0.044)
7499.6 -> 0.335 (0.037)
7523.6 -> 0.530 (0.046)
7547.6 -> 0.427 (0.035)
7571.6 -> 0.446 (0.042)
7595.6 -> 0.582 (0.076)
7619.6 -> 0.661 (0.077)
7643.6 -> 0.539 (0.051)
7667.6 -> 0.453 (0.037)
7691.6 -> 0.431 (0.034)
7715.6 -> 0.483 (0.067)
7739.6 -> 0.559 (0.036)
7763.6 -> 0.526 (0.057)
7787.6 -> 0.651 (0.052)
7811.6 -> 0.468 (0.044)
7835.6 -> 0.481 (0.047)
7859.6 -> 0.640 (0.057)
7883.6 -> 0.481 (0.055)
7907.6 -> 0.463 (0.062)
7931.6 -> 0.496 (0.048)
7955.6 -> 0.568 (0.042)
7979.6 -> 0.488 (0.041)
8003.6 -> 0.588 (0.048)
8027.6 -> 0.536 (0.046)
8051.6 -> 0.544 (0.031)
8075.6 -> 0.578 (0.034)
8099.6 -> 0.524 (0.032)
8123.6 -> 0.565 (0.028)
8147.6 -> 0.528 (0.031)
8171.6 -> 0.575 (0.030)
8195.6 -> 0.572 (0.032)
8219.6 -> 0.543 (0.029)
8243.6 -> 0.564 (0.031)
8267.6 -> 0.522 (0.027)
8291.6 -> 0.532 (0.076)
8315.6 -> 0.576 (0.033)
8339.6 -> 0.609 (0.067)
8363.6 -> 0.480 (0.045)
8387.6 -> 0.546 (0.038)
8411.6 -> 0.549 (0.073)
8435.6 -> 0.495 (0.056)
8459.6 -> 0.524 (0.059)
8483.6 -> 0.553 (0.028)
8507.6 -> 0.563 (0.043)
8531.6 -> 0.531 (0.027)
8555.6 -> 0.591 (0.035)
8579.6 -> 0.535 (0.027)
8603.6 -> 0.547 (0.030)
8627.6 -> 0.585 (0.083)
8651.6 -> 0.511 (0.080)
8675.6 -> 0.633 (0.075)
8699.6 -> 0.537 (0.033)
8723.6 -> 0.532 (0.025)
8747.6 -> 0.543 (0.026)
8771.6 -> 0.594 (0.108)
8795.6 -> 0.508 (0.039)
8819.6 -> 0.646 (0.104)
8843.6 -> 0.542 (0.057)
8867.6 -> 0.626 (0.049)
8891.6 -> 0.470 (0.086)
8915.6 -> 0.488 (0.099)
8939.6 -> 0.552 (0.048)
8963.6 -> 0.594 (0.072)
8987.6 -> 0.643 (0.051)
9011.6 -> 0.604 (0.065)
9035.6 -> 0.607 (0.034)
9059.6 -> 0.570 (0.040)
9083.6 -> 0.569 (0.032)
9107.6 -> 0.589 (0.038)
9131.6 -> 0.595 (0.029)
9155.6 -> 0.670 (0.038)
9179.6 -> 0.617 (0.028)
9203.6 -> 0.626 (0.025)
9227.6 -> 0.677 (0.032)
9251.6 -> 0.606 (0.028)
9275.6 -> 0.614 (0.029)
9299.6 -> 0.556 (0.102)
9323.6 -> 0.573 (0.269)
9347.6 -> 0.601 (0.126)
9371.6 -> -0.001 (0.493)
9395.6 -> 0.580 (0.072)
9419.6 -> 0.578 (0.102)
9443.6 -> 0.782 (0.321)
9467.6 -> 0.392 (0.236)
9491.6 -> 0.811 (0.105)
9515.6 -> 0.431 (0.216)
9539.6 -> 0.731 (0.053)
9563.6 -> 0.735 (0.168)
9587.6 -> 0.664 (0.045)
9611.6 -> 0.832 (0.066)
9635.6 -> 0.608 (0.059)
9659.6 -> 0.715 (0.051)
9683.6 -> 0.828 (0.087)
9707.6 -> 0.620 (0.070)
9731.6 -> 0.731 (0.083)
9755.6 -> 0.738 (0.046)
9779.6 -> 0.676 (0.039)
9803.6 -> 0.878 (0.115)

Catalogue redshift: 0.72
